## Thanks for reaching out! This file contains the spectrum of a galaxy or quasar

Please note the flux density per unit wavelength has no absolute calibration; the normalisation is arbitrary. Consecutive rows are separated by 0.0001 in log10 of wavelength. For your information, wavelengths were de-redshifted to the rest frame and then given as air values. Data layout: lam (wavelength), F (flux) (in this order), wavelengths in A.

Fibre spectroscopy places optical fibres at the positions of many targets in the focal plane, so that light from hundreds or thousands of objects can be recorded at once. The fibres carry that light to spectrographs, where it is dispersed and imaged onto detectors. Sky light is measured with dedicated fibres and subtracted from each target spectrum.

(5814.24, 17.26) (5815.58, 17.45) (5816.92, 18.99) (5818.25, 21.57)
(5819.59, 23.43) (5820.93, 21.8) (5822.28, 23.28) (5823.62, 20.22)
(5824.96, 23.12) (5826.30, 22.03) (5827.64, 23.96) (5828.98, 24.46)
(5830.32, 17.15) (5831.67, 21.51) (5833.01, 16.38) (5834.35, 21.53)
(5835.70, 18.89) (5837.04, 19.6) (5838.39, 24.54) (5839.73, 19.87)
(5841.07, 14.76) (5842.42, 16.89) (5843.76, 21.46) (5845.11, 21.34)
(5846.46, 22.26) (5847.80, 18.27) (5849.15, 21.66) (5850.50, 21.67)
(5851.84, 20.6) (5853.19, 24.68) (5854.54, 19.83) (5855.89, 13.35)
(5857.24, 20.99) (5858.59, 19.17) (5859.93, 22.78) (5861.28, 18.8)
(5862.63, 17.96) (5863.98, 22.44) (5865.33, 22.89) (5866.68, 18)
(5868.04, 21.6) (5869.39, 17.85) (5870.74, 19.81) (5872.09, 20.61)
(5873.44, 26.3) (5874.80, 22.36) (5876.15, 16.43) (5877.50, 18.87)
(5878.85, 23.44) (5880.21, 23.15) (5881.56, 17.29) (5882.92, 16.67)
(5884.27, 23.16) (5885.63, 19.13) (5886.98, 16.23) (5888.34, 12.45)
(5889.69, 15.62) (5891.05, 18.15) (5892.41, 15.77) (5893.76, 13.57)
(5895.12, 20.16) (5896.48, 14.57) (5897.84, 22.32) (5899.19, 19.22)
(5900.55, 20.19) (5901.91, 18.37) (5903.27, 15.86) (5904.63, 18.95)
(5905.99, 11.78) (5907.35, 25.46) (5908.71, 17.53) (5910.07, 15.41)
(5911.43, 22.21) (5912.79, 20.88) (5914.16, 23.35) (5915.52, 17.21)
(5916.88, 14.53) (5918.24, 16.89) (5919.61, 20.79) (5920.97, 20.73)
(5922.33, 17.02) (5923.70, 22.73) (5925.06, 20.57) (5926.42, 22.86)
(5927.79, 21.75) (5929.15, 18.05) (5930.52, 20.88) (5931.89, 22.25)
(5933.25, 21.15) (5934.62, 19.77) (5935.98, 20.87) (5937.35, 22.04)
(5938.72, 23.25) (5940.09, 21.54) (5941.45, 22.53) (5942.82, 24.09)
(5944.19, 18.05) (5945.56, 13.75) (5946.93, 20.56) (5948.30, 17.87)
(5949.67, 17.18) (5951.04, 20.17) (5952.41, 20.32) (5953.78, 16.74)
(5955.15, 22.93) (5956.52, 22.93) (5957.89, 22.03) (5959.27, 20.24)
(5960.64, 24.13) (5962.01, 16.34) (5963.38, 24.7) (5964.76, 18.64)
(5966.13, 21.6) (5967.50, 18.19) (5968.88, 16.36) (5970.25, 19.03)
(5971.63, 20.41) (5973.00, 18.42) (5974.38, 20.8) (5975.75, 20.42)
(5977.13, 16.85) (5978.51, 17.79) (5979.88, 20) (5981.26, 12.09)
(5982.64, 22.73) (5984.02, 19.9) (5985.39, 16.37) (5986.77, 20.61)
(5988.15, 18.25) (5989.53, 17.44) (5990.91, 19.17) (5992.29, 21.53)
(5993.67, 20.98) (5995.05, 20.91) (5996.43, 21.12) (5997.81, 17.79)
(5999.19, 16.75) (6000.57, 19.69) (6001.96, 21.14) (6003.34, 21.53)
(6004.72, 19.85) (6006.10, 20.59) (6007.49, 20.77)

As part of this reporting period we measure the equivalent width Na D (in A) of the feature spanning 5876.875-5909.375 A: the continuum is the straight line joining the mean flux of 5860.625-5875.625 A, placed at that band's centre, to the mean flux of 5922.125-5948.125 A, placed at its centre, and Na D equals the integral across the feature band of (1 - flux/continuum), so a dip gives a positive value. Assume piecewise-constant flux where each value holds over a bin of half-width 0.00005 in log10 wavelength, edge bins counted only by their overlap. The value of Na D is 3.9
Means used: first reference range 20.7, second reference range 20.7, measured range 18.2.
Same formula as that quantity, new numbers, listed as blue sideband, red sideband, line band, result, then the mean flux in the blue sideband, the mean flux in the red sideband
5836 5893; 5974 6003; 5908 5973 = -2.2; 19.7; 19.2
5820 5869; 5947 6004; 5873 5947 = 2.4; 20.5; 19.6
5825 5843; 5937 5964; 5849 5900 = 2.3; 20.2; 20.5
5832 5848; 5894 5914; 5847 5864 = -0.5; 19.7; 18.8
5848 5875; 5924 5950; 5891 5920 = 3.2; 20.6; 20.6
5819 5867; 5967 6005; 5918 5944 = -1.8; 20.6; 19.1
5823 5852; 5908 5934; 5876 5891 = 1.3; 20.6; 19.8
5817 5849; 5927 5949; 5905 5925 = 1.5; 20.8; 20.5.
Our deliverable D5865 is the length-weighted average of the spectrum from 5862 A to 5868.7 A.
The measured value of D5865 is 20.6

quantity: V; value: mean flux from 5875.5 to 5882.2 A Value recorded 19.9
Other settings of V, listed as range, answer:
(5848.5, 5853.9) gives 22.1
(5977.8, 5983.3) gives 18.1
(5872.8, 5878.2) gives 21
